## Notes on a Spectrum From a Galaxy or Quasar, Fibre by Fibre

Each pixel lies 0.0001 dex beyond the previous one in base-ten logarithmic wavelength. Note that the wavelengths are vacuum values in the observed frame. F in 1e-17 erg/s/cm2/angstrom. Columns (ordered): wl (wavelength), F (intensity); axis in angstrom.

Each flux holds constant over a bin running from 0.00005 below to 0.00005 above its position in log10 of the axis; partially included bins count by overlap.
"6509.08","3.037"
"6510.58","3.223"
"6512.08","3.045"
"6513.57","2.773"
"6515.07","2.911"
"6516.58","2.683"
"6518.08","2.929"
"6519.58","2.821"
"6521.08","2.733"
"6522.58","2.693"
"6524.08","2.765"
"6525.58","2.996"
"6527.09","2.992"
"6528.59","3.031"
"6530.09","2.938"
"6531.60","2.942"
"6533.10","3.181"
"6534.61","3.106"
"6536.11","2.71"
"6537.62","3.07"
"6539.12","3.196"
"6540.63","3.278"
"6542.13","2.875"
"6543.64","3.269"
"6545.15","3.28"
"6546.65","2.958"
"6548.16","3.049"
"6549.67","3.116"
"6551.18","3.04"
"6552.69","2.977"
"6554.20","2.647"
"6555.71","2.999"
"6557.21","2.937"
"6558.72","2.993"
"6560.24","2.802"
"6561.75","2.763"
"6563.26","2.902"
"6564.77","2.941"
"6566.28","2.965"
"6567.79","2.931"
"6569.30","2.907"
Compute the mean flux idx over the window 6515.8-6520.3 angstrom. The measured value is 2.81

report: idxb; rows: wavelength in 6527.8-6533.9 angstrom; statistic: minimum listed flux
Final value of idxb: 2.938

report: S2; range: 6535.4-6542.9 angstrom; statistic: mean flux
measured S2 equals 3.03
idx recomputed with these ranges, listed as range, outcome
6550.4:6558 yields 2.92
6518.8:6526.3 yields 2.8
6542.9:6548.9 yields 3.14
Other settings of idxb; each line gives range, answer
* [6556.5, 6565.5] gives 2.763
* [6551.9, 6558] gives 2.647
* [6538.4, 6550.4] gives 2.875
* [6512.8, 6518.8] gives 2.683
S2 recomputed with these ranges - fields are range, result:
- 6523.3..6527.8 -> 2.91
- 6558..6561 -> 2.89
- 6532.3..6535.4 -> 3.14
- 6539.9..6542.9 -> 3.08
